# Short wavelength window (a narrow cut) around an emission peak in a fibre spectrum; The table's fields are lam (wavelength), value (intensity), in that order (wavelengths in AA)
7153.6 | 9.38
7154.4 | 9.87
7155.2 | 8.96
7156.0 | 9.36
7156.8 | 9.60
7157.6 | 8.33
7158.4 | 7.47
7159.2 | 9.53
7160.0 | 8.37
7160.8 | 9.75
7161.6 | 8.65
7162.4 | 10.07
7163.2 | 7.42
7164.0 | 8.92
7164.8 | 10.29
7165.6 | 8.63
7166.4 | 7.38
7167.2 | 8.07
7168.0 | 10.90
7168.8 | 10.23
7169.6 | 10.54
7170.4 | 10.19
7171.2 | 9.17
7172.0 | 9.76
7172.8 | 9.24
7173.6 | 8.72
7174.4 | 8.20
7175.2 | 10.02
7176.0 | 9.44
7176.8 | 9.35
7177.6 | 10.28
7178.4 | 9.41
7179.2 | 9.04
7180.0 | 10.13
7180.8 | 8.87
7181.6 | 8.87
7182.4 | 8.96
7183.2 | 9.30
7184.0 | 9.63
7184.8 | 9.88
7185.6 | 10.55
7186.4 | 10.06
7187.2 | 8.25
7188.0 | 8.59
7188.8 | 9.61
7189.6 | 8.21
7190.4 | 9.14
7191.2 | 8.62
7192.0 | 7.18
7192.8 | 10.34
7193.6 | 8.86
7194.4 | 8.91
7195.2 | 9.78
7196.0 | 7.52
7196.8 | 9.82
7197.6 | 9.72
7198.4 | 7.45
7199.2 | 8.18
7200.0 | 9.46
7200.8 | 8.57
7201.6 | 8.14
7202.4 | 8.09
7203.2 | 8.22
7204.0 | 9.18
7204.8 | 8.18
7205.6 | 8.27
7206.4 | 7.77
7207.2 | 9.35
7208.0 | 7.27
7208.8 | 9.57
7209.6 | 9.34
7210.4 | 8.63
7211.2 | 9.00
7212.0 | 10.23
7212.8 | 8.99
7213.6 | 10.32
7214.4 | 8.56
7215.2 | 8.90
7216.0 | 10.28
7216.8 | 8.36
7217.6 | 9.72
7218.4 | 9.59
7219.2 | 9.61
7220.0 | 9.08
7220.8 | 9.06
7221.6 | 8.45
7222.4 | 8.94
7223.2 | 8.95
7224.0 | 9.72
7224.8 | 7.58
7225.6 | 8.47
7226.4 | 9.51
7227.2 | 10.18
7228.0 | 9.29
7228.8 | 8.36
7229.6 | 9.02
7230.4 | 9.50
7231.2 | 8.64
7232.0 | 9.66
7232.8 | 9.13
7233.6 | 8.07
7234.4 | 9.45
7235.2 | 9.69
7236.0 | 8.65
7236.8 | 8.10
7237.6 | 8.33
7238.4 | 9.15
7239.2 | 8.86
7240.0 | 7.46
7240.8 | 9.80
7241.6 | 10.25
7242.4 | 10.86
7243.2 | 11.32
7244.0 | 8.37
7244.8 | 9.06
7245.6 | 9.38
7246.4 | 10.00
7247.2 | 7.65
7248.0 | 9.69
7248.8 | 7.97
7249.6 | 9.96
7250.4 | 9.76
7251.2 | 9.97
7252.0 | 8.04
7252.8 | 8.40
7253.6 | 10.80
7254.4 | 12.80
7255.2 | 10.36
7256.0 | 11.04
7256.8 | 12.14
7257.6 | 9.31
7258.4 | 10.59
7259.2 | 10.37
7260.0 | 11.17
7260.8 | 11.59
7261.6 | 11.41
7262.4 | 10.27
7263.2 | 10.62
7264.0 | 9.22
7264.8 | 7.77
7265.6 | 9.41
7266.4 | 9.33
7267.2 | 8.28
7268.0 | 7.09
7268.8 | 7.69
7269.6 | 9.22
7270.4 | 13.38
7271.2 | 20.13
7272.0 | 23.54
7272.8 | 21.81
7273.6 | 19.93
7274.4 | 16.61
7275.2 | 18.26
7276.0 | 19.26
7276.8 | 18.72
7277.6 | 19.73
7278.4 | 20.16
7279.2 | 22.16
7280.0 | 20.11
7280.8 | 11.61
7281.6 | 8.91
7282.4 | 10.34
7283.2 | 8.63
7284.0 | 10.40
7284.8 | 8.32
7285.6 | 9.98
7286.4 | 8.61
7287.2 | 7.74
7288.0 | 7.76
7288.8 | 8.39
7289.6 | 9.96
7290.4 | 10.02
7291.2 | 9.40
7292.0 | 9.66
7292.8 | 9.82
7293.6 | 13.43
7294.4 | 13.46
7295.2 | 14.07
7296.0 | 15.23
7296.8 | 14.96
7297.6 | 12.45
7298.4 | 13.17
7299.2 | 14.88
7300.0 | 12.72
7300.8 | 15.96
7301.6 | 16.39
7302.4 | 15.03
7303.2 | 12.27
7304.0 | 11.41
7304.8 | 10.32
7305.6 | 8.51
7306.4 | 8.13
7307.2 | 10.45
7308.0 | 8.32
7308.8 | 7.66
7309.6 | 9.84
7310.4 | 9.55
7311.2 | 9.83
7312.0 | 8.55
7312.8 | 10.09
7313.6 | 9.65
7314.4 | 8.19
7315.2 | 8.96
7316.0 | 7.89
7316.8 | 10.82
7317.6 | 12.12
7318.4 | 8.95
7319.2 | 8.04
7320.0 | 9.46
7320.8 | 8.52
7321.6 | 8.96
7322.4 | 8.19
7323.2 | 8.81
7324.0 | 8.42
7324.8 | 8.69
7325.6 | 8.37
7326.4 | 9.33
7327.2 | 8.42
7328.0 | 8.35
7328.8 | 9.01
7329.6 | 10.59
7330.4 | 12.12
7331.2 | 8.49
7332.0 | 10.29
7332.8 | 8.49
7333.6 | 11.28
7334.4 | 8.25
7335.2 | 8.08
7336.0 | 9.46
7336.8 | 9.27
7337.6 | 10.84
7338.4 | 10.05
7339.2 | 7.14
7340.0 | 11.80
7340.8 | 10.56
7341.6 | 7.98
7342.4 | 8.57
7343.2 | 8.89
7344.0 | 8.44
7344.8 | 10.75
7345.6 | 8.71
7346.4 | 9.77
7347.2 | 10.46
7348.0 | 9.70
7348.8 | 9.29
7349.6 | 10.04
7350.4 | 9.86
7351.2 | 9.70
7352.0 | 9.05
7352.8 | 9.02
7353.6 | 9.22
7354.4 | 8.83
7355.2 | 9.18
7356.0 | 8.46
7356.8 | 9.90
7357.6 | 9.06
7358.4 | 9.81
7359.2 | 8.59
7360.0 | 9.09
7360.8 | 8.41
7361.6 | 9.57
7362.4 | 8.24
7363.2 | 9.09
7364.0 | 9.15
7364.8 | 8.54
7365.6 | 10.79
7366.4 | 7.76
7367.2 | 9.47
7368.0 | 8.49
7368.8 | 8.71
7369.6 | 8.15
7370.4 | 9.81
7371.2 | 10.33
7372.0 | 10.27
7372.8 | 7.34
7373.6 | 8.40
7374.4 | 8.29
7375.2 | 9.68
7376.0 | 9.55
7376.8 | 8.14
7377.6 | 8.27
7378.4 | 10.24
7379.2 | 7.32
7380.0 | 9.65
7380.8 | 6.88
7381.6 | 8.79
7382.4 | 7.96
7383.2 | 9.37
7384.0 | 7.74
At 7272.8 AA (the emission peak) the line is H-alpha 6563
